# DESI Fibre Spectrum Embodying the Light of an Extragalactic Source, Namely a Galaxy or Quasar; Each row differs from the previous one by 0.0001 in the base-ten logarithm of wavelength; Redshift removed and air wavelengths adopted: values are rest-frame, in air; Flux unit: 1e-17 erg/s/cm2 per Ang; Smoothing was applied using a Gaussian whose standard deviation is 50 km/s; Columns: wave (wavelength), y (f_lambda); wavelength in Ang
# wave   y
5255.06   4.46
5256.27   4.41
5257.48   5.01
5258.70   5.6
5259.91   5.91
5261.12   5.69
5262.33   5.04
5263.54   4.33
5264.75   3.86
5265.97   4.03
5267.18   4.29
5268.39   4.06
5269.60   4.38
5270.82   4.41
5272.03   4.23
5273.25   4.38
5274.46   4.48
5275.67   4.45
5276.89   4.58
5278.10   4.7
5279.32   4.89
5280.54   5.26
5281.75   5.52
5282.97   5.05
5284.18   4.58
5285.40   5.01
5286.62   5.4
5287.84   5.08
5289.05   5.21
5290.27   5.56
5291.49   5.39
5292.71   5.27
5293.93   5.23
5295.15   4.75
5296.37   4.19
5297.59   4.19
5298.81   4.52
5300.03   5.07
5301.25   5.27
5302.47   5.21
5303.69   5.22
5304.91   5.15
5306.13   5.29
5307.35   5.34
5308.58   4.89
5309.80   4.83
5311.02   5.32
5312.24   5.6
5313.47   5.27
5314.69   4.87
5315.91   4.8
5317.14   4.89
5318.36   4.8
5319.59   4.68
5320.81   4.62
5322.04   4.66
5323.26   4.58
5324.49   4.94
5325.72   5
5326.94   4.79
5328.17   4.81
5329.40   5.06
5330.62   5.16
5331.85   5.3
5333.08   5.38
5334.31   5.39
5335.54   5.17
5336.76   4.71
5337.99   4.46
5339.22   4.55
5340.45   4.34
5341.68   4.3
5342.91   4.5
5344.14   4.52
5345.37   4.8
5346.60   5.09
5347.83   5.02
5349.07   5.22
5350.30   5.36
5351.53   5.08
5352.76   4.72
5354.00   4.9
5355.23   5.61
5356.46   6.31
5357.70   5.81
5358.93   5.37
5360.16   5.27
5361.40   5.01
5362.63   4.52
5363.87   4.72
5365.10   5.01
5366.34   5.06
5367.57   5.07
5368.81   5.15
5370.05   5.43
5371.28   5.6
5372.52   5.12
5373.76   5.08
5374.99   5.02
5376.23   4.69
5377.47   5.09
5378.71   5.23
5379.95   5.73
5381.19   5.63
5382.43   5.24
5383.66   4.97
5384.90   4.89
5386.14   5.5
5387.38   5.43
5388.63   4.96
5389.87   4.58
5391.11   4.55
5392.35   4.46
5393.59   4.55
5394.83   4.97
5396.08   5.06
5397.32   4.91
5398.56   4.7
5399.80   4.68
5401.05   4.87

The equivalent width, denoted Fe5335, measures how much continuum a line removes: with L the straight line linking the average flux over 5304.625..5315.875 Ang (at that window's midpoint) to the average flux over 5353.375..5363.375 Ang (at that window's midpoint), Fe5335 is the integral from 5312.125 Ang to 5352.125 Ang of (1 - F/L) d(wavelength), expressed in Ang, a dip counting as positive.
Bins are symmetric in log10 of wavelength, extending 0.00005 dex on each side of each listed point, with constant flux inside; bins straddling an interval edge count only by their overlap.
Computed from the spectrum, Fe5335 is 2.7 Ang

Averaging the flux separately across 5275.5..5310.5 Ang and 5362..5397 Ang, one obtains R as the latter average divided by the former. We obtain 1.0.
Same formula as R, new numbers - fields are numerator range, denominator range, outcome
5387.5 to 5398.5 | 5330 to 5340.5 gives 0.96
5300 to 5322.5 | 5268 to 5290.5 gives 1.05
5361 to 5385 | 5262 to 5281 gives 1.15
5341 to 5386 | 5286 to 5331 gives 1.02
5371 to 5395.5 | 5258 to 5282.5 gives 1.07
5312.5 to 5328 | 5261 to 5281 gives 1.08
